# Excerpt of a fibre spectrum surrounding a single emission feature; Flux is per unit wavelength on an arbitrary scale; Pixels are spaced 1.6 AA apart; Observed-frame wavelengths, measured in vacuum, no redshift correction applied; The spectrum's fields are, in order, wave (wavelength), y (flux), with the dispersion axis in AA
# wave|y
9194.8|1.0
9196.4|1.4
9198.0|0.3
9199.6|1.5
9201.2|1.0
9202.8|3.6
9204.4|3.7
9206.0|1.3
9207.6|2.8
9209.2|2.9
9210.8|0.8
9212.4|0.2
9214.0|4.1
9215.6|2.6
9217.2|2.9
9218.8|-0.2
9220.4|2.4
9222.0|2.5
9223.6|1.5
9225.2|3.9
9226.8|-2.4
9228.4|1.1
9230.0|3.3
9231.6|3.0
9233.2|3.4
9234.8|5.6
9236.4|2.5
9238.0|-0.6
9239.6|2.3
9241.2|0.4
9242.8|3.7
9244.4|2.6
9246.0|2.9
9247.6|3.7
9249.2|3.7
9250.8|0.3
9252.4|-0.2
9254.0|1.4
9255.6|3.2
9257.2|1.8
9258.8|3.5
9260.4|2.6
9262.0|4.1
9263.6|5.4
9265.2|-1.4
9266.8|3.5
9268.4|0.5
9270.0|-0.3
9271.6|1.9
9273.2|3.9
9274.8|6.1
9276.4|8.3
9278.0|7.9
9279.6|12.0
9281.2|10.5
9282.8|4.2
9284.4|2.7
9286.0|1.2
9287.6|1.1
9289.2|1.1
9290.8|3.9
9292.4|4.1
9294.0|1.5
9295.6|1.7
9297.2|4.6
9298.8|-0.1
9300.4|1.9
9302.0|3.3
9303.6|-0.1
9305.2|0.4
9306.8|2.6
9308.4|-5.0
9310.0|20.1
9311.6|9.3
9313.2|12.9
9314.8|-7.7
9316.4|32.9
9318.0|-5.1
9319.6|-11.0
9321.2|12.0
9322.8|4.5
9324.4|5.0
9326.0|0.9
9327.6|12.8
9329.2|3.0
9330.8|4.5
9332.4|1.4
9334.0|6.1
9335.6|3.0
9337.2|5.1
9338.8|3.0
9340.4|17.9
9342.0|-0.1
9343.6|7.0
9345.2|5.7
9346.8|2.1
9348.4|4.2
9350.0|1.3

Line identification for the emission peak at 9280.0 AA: H-beta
